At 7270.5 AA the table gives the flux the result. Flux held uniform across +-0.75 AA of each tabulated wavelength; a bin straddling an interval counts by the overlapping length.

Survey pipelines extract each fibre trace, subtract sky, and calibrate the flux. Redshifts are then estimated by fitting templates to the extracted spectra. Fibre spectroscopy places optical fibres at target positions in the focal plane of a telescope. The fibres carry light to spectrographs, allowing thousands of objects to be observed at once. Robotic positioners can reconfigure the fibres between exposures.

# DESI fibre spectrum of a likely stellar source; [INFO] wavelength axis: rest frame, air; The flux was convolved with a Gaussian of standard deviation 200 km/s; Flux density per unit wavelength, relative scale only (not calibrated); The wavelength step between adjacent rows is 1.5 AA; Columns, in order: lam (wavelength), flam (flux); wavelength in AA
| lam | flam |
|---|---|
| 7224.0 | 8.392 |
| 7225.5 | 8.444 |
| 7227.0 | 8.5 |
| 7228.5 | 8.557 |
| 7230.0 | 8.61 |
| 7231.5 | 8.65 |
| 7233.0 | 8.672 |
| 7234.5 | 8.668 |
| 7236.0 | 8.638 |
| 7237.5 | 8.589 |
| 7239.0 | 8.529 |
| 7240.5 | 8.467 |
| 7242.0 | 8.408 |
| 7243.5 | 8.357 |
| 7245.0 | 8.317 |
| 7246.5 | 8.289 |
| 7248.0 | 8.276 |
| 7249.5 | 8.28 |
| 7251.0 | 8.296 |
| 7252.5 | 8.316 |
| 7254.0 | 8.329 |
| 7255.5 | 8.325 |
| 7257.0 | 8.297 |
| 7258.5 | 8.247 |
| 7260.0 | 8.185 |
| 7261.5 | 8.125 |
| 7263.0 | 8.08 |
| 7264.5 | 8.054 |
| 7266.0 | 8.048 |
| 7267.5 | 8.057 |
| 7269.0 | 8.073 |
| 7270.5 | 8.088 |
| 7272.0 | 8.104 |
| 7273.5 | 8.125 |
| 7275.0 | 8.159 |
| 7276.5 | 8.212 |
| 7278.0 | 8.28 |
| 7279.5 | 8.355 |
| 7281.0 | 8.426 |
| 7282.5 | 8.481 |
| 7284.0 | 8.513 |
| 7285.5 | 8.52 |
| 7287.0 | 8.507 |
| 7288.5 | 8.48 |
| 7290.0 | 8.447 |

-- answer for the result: 8.088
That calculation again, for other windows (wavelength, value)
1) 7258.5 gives 8.247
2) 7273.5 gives 8.125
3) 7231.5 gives 8.65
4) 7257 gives 8.297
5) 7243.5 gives 8.357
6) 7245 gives 8.317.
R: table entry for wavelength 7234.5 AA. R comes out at 8.668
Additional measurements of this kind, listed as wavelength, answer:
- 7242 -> 8.408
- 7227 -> 8.5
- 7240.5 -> 8.467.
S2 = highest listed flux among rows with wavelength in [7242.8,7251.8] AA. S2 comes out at 8.357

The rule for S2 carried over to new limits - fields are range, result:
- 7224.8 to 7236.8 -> 8.672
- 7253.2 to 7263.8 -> 8.329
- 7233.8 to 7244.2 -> 8.668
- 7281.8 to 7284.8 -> 8.513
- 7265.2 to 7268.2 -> 8.057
